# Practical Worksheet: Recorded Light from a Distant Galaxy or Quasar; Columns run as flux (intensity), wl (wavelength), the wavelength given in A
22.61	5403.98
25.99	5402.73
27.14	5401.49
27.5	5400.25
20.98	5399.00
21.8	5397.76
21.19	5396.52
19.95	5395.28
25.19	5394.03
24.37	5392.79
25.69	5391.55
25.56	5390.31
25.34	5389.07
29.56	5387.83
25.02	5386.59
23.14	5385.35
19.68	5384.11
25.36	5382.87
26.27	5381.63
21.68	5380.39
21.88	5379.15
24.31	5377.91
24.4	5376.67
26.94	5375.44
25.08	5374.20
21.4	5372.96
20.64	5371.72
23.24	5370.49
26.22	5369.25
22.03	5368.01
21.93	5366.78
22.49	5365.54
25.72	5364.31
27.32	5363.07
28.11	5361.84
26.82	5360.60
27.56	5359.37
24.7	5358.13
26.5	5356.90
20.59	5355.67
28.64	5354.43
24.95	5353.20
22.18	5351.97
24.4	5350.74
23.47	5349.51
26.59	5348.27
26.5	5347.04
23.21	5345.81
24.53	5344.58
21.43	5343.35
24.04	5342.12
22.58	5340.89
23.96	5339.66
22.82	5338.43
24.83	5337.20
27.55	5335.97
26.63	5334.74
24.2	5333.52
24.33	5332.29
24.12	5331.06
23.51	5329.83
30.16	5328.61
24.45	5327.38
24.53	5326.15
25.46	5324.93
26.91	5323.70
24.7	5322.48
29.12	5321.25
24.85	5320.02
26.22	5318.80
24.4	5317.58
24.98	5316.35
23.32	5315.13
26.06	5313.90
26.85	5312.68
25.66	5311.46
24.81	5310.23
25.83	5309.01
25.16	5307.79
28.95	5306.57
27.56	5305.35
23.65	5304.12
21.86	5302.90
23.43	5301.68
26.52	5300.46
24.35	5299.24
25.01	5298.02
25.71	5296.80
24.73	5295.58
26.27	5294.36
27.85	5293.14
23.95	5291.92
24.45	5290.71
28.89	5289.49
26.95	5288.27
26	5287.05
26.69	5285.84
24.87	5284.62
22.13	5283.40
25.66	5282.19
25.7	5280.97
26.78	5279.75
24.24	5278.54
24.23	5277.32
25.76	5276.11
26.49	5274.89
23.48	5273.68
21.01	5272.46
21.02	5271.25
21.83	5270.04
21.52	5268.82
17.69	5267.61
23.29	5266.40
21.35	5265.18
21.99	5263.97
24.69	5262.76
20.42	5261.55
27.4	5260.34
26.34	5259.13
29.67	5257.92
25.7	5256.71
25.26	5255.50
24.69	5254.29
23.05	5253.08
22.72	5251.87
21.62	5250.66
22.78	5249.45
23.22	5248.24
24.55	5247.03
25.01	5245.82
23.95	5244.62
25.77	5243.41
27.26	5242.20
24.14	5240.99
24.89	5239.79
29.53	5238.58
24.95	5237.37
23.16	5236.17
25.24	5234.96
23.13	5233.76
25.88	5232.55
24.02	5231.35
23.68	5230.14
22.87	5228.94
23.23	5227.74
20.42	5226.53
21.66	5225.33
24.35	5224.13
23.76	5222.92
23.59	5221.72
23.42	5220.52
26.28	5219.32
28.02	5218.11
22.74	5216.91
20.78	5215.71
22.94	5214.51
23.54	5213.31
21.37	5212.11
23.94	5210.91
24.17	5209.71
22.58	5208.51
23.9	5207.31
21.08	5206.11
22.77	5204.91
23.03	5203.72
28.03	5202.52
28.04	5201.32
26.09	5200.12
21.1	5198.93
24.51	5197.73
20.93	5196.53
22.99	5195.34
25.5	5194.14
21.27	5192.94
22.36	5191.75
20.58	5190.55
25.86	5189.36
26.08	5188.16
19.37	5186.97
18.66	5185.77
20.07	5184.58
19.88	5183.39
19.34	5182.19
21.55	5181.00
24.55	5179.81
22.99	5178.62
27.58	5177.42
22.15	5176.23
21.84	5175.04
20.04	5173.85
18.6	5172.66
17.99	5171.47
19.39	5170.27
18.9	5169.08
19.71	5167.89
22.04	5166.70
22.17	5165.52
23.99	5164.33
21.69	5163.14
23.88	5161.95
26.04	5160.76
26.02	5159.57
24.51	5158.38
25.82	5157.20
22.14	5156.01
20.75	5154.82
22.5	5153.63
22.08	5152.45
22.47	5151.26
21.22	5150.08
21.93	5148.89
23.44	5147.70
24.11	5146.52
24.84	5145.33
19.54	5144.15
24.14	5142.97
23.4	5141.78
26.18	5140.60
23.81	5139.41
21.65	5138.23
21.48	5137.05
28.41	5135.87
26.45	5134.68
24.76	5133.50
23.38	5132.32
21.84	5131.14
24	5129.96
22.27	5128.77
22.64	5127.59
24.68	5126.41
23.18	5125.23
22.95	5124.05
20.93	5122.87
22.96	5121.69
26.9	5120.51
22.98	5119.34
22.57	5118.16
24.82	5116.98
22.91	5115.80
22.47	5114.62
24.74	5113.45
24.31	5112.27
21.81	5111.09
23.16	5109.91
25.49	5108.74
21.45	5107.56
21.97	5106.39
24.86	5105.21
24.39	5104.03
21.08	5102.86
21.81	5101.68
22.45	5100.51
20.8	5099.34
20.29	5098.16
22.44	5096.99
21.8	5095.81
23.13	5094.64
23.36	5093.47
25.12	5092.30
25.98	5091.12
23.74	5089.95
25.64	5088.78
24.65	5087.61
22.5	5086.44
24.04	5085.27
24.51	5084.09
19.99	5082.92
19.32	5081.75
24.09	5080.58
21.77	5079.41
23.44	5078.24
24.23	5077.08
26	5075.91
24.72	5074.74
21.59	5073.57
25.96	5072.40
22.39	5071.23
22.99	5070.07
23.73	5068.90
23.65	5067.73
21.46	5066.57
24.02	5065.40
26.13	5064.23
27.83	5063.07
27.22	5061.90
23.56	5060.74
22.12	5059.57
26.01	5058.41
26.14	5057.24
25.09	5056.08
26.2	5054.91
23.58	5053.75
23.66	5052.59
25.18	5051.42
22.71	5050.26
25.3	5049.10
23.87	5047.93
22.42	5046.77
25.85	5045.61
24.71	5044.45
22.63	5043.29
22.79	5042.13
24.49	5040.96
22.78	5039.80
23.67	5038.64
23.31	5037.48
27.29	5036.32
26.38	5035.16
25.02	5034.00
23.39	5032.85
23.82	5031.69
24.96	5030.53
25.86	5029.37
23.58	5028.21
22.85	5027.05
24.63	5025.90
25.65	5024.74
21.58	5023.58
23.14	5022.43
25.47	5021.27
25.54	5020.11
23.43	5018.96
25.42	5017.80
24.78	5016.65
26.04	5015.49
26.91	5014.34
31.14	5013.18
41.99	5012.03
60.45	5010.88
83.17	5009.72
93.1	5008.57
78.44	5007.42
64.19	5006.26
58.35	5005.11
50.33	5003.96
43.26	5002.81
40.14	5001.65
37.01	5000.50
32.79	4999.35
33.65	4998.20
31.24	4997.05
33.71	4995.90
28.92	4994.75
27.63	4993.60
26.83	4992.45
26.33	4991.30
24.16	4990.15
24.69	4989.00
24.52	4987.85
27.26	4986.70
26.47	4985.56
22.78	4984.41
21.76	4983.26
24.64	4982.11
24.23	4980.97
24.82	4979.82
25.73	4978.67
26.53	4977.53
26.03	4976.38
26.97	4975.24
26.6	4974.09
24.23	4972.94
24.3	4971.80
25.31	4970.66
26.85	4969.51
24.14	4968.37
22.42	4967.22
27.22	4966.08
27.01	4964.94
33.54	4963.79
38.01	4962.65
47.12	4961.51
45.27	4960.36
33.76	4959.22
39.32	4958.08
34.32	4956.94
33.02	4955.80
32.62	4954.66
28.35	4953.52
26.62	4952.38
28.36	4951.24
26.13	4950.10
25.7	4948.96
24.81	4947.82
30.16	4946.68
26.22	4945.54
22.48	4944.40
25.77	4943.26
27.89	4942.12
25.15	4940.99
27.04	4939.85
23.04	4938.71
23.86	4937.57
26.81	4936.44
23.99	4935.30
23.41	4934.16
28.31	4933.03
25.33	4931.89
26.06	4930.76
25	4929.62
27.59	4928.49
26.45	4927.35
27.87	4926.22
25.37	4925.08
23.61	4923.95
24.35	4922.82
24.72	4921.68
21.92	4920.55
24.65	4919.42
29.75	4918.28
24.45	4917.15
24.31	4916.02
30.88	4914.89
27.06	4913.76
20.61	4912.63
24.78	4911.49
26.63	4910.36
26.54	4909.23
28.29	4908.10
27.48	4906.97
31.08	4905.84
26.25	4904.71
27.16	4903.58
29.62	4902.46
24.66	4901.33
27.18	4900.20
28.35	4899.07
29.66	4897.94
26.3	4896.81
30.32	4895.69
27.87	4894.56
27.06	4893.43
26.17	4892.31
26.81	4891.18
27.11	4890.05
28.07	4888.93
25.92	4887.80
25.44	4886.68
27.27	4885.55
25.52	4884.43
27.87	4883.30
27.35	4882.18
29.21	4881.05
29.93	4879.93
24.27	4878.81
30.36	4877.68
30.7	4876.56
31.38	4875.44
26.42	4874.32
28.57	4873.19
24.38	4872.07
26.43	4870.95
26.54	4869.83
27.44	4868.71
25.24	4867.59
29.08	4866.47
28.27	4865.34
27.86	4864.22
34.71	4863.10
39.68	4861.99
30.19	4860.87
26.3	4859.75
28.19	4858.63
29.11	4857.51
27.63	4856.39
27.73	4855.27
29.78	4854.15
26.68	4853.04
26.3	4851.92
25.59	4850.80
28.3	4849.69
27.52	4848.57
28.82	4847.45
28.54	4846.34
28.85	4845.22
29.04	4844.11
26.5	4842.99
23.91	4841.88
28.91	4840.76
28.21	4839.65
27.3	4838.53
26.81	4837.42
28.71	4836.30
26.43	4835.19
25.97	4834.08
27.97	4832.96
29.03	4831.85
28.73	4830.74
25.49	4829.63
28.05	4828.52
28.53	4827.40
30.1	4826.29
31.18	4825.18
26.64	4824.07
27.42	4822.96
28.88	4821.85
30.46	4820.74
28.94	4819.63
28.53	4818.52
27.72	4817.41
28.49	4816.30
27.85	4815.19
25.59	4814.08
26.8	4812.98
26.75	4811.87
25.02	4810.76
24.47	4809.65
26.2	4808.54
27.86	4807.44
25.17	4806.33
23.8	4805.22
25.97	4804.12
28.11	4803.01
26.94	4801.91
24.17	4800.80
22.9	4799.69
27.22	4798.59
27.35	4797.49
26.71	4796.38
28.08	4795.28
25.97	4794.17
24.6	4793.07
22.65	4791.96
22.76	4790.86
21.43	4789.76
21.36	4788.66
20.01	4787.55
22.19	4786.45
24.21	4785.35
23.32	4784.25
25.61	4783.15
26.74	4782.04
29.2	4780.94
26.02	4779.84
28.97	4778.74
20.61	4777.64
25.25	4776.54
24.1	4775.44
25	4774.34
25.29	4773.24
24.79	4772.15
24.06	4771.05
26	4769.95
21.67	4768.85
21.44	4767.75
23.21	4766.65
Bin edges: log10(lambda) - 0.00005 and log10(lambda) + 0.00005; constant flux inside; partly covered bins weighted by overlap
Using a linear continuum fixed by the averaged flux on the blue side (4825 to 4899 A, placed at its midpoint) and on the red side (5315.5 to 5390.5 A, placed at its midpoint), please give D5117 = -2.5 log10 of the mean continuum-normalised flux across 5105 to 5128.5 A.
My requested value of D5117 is 0.13 mag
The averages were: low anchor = 28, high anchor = 24.7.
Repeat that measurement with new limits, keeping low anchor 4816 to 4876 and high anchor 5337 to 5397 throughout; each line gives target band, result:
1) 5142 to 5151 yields 0.14 mag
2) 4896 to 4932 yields 0.05 mag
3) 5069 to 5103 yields 0.14 mag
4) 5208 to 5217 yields 0.12 mag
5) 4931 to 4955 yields 0.05 mag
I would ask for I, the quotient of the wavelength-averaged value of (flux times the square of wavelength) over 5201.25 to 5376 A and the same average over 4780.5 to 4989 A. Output 1.06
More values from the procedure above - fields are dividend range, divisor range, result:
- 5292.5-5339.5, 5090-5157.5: 1.18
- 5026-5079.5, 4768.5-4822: 1.06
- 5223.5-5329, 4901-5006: 0.98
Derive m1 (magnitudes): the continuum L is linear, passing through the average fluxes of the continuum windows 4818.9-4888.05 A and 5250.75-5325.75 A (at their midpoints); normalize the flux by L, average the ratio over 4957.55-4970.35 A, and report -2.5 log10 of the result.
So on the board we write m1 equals -0.205 mag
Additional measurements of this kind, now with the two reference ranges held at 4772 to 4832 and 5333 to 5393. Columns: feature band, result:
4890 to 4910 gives -0.07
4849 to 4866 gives -0.12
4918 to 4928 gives 0.02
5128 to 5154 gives 0.08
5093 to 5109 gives 0.13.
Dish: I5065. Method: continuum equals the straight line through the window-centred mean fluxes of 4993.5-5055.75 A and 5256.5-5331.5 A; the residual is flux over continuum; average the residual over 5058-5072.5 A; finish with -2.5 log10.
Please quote 0.272 mag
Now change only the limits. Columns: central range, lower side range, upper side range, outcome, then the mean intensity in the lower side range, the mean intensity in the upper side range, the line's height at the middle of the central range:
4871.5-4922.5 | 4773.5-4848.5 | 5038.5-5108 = -0.06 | 26.4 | 23.7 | 25.5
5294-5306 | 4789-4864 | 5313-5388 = 0.00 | 27.4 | 24.7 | 25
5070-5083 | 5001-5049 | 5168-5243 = 0.30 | 33.5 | 23.1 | 30.5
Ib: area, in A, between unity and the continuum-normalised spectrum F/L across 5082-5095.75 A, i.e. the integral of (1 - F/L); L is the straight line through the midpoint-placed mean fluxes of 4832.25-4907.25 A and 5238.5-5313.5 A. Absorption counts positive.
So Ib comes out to 1.3 A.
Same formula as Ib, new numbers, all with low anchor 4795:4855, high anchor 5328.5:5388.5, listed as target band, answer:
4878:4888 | 0.0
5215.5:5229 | 0.9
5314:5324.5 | -0.4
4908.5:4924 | 0.8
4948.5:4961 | -2.6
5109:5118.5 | 0.9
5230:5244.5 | 0.0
